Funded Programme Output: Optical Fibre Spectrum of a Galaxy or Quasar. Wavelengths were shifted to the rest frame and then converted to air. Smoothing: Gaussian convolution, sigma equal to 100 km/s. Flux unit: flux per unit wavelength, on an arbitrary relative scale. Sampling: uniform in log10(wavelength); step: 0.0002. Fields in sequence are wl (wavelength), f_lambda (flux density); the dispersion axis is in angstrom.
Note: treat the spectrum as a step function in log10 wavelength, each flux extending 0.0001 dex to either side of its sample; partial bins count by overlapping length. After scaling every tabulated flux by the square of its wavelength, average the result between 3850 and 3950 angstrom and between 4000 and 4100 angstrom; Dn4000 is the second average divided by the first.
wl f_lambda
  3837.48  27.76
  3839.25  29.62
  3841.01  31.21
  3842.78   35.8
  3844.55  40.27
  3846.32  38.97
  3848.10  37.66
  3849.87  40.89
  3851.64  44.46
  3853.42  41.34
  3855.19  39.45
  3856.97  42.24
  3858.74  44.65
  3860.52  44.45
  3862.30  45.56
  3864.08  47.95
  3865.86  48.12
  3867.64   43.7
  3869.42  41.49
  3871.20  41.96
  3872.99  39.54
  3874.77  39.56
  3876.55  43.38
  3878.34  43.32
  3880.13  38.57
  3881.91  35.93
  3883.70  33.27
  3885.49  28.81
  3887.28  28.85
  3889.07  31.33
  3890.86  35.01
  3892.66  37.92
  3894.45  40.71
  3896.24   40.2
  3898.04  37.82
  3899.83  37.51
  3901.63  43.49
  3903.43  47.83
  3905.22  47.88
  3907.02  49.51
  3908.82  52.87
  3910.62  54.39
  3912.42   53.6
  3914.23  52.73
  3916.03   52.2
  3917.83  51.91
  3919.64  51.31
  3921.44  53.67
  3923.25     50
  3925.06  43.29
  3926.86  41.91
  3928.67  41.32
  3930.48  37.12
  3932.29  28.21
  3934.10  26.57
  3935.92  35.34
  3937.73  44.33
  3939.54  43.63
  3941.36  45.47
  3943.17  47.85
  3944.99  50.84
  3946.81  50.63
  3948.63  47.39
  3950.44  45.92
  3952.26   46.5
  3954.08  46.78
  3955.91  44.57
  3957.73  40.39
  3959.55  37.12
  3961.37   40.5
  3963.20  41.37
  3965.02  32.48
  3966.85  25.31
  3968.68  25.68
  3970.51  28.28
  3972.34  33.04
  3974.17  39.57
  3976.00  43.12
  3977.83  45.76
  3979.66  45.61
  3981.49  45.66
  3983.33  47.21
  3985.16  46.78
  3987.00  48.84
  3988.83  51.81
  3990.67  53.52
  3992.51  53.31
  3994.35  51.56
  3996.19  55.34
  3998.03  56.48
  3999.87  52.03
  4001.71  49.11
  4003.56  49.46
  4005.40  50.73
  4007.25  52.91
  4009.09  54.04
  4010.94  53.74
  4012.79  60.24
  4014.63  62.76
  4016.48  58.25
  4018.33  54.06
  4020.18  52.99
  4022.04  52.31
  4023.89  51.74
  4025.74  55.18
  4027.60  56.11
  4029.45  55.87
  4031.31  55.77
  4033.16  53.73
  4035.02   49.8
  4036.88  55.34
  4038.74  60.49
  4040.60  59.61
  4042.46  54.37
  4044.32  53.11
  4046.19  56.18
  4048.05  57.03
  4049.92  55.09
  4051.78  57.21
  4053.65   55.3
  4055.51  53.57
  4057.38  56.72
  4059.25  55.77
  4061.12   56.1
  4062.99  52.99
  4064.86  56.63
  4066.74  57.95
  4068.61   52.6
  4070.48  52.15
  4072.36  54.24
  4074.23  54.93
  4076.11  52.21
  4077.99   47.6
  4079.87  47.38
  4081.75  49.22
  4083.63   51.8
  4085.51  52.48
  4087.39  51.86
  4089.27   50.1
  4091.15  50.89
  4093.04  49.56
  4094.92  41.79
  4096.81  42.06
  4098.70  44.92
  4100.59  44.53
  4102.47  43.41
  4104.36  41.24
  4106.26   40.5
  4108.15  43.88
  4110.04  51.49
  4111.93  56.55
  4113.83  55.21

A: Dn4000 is 1.3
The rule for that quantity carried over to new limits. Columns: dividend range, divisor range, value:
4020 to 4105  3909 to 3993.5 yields 1.26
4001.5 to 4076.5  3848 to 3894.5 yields 1.49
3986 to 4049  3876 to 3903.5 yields 1.55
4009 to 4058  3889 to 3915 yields 1.33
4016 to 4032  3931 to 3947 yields 1.39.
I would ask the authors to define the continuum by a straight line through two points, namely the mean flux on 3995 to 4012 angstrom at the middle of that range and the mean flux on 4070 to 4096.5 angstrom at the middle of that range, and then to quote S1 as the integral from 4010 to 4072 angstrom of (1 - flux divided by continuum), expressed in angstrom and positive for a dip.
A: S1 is -4.8 angstrom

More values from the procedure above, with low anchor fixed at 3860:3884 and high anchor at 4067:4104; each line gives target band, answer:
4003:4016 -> -2.35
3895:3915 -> -1.73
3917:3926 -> -1.29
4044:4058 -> -2.21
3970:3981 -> 1.37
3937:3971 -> 2.52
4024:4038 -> -2.10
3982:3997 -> -1.59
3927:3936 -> 2.00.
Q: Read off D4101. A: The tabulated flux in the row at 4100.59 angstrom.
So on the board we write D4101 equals 44.53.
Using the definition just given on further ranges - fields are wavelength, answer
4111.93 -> 56.55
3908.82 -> 52.87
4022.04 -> 52.31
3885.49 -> 28.81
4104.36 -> 41.24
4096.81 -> 42.06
